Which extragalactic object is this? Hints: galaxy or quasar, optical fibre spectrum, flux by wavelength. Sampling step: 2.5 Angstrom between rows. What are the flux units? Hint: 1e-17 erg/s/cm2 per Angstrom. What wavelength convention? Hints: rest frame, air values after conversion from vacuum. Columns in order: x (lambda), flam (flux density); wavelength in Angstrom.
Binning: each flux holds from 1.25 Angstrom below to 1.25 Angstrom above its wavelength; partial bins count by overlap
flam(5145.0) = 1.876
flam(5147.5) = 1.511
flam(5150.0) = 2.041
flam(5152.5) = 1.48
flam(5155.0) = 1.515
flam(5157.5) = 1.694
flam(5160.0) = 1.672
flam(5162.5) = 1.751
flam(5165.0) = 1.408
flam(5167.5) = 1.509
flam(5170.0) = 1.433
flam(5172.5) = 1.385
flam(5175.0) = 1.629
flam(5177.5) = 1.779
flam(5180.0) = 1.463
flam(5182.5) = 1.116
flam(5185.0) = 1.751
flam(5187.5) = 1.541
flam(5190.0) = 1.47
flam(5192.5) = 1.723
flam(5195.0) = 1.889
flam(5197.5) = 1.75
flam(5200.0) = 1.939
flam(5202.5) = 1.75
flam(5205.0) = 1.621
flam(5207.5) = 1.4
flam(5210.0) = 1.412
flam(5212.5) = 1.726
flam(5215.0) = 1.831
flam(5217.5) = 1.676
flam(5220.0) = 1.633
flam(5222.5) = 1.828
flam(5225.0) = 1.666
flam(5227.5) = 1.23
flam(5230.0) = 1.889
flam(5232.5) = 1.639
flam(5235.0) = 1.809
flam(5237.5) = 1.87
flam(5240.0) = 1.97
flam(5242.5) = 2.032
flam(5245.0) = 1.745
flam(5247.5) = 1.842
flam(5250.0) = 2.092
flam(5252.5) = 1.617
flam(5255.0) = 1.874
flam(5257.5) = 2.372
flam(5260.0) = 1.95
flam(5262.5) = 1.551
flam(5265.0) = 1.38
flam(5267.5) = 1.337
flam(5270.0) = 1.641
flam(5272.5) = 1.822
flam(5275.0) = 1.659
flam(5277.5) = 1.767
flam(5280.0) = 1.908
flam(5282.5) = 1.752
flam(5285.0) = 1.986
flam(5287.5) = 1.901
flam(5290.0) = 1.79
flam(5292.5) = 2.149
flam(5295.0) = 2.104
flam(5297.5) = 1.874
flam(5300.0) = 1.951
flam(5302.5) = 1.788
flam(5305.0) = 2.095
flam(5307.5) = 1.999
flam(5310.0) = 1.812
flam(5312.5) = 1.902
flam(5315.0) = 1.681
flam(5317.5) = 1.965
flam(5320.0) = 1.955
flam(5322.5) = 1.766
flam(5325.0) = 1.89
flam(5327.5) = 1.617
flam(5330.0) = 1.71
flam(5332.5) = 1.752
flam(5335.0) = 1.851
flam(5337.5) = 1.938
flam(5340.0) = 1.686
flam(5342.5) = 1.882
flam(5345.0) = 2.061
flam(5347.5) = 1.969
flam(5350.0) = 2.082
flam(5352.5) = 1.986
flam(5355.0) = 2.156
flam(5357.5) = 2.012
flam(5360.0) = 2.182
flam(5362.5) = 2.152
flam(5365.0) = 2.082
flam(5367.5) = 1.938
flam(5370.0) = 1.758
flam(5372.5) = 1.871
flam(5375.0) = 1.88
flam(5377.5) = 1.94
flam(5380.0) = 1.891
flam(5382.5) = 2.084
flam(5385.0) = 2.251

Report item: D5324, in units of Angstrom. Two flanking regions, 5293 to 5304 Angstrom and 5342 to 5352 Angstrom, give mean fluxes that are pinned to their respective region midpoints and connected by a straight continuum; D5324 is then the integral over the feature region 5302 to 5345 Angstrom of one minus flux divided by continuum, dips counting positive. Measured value 2.82 Angstrom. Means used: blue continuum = 1.95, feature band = 1.85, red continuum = 2.01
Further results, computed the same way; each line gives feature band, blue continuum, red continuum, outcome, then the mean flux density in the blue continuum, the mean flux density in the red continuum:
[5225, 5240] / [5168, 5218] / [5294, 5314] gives 0.2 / 1.61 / 1.94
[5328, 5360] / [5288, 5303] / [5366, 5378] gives -0.4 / 1.95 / 1.88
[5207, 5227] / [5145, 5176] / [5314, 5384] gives 0.6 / 1.6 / 1.92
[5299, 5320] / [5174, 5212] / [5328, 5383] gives -0.6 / 1.62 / 1.94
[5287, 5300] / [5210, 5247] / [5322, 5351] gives -1.1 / 1.74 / 1.85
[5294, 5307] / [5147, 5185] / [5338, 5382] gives -0.8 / 1.57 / 1.97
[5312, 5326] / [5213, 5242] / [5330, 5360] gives 0.3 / 1.74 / 1.94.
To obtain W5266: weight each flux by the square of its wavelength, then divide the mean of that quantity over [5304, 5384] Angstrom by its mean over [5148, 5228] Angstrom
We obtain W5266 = 1.3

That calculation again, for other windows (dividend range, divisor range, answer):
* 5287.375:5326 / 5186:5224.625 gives 1.18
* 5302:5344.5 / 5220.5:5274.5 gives 1.08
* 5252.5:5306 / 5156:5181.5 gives 1.22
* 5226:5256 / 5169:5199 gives 1.16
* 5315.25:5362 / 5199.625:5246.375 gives 1.17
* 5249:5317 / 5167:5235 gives 1.17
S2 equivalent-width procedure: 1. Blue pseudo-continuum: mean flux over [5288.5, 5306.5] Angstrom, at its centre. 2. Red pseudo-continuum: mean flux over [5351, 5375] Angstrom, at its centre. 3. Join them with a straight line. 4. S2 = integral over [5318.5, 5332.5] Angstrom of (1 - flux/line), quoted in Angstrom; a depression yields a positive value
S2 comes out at 1.4 Angstrom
